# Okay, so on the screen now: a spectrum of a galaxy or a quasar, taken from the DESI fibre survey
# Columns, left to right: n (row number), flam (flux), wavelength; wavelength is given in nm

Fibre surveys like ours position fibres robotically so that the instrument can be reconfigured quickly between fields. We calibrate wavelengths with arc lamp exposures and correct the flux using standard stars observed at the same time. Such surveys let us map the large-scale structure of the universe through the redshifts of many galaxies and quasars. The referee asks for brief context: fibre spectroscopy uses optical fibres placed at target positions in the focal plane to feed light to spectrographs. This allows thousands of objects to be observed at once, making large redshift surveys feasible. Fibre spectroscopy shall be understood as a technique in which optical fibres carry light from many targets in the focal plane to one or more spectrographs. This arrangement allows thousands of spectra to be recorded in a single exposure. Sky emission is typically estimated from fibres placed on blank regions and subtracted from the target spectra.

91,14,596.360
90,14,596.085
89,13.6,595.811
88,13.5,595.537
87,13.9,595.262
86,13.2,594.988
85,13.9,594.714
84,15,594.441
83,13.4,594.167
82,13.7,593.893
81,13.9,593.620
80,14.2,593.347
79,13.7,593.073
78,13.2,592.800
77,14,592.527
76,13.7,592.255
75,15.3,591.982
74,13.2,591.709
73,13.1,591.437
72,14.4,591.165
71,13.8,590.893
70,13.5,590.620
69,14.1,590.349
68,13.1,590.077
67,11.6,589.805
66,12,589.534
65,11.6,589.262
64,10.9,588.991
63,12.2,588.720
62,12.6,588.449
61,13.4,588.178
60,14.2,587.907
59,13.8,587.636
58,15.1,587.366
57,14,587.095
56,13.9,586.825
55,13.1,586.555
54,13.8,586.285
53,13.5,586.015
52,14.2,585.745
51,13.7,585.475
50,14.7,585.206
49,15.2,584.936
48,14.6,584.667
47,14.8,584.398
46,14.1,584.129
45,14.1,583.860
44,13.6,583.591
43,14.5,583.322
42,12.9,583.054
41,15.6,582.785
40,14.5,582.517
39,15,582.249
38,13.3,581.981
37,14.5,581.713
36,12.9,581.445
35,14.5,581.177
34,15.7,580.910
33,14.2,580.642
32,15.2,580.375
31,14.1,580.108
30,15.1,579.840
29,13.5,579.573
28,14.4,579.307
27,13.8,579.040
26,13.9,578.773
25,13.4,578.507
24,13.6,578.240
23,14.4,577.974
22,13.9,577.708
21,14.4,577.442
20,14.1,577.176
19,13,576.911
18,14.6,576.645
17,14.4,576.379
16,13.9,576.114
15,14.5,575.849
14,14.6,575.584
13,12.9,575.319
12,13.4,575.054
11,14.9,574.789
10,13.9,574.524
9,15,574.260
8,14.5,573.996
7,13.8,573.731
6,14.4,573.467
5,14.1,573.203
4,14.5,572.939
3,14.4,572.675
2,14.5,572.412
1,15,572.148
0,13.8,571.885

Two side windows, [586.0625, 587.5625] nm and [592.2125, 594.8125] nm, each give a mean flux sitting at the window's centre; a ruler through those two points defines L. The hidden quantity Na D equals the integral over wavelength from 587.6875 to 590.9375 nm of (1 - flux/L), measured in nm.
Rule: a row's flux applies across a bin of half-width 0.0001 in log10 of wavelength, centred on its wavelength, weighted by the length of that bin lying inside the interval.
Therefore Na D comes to 0.27 nm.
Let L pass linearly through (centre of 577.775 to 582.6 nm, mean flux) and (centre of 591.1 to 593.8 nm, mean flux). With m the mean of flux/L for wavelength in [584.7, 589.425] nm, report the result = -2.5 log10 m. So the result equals 0.038 mag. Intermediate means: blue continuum 14.2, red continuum 13.9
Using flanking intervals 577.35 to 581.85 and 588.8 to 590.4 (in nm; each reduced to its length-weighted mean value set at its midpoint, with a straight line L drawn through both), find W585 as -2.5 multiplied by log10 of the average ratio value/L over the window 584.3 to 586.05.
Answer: -0.11 mag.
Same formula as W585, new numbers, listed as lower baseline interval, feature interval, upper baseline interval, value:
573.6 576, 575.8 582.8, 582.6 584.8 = 0.00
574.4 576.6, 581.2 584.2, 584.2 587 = 0.00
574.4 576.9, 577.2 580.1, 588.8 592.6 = -0.01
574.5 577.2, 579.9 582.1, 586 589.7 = -0.05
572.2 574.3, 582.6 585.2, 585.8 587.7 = -0.03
